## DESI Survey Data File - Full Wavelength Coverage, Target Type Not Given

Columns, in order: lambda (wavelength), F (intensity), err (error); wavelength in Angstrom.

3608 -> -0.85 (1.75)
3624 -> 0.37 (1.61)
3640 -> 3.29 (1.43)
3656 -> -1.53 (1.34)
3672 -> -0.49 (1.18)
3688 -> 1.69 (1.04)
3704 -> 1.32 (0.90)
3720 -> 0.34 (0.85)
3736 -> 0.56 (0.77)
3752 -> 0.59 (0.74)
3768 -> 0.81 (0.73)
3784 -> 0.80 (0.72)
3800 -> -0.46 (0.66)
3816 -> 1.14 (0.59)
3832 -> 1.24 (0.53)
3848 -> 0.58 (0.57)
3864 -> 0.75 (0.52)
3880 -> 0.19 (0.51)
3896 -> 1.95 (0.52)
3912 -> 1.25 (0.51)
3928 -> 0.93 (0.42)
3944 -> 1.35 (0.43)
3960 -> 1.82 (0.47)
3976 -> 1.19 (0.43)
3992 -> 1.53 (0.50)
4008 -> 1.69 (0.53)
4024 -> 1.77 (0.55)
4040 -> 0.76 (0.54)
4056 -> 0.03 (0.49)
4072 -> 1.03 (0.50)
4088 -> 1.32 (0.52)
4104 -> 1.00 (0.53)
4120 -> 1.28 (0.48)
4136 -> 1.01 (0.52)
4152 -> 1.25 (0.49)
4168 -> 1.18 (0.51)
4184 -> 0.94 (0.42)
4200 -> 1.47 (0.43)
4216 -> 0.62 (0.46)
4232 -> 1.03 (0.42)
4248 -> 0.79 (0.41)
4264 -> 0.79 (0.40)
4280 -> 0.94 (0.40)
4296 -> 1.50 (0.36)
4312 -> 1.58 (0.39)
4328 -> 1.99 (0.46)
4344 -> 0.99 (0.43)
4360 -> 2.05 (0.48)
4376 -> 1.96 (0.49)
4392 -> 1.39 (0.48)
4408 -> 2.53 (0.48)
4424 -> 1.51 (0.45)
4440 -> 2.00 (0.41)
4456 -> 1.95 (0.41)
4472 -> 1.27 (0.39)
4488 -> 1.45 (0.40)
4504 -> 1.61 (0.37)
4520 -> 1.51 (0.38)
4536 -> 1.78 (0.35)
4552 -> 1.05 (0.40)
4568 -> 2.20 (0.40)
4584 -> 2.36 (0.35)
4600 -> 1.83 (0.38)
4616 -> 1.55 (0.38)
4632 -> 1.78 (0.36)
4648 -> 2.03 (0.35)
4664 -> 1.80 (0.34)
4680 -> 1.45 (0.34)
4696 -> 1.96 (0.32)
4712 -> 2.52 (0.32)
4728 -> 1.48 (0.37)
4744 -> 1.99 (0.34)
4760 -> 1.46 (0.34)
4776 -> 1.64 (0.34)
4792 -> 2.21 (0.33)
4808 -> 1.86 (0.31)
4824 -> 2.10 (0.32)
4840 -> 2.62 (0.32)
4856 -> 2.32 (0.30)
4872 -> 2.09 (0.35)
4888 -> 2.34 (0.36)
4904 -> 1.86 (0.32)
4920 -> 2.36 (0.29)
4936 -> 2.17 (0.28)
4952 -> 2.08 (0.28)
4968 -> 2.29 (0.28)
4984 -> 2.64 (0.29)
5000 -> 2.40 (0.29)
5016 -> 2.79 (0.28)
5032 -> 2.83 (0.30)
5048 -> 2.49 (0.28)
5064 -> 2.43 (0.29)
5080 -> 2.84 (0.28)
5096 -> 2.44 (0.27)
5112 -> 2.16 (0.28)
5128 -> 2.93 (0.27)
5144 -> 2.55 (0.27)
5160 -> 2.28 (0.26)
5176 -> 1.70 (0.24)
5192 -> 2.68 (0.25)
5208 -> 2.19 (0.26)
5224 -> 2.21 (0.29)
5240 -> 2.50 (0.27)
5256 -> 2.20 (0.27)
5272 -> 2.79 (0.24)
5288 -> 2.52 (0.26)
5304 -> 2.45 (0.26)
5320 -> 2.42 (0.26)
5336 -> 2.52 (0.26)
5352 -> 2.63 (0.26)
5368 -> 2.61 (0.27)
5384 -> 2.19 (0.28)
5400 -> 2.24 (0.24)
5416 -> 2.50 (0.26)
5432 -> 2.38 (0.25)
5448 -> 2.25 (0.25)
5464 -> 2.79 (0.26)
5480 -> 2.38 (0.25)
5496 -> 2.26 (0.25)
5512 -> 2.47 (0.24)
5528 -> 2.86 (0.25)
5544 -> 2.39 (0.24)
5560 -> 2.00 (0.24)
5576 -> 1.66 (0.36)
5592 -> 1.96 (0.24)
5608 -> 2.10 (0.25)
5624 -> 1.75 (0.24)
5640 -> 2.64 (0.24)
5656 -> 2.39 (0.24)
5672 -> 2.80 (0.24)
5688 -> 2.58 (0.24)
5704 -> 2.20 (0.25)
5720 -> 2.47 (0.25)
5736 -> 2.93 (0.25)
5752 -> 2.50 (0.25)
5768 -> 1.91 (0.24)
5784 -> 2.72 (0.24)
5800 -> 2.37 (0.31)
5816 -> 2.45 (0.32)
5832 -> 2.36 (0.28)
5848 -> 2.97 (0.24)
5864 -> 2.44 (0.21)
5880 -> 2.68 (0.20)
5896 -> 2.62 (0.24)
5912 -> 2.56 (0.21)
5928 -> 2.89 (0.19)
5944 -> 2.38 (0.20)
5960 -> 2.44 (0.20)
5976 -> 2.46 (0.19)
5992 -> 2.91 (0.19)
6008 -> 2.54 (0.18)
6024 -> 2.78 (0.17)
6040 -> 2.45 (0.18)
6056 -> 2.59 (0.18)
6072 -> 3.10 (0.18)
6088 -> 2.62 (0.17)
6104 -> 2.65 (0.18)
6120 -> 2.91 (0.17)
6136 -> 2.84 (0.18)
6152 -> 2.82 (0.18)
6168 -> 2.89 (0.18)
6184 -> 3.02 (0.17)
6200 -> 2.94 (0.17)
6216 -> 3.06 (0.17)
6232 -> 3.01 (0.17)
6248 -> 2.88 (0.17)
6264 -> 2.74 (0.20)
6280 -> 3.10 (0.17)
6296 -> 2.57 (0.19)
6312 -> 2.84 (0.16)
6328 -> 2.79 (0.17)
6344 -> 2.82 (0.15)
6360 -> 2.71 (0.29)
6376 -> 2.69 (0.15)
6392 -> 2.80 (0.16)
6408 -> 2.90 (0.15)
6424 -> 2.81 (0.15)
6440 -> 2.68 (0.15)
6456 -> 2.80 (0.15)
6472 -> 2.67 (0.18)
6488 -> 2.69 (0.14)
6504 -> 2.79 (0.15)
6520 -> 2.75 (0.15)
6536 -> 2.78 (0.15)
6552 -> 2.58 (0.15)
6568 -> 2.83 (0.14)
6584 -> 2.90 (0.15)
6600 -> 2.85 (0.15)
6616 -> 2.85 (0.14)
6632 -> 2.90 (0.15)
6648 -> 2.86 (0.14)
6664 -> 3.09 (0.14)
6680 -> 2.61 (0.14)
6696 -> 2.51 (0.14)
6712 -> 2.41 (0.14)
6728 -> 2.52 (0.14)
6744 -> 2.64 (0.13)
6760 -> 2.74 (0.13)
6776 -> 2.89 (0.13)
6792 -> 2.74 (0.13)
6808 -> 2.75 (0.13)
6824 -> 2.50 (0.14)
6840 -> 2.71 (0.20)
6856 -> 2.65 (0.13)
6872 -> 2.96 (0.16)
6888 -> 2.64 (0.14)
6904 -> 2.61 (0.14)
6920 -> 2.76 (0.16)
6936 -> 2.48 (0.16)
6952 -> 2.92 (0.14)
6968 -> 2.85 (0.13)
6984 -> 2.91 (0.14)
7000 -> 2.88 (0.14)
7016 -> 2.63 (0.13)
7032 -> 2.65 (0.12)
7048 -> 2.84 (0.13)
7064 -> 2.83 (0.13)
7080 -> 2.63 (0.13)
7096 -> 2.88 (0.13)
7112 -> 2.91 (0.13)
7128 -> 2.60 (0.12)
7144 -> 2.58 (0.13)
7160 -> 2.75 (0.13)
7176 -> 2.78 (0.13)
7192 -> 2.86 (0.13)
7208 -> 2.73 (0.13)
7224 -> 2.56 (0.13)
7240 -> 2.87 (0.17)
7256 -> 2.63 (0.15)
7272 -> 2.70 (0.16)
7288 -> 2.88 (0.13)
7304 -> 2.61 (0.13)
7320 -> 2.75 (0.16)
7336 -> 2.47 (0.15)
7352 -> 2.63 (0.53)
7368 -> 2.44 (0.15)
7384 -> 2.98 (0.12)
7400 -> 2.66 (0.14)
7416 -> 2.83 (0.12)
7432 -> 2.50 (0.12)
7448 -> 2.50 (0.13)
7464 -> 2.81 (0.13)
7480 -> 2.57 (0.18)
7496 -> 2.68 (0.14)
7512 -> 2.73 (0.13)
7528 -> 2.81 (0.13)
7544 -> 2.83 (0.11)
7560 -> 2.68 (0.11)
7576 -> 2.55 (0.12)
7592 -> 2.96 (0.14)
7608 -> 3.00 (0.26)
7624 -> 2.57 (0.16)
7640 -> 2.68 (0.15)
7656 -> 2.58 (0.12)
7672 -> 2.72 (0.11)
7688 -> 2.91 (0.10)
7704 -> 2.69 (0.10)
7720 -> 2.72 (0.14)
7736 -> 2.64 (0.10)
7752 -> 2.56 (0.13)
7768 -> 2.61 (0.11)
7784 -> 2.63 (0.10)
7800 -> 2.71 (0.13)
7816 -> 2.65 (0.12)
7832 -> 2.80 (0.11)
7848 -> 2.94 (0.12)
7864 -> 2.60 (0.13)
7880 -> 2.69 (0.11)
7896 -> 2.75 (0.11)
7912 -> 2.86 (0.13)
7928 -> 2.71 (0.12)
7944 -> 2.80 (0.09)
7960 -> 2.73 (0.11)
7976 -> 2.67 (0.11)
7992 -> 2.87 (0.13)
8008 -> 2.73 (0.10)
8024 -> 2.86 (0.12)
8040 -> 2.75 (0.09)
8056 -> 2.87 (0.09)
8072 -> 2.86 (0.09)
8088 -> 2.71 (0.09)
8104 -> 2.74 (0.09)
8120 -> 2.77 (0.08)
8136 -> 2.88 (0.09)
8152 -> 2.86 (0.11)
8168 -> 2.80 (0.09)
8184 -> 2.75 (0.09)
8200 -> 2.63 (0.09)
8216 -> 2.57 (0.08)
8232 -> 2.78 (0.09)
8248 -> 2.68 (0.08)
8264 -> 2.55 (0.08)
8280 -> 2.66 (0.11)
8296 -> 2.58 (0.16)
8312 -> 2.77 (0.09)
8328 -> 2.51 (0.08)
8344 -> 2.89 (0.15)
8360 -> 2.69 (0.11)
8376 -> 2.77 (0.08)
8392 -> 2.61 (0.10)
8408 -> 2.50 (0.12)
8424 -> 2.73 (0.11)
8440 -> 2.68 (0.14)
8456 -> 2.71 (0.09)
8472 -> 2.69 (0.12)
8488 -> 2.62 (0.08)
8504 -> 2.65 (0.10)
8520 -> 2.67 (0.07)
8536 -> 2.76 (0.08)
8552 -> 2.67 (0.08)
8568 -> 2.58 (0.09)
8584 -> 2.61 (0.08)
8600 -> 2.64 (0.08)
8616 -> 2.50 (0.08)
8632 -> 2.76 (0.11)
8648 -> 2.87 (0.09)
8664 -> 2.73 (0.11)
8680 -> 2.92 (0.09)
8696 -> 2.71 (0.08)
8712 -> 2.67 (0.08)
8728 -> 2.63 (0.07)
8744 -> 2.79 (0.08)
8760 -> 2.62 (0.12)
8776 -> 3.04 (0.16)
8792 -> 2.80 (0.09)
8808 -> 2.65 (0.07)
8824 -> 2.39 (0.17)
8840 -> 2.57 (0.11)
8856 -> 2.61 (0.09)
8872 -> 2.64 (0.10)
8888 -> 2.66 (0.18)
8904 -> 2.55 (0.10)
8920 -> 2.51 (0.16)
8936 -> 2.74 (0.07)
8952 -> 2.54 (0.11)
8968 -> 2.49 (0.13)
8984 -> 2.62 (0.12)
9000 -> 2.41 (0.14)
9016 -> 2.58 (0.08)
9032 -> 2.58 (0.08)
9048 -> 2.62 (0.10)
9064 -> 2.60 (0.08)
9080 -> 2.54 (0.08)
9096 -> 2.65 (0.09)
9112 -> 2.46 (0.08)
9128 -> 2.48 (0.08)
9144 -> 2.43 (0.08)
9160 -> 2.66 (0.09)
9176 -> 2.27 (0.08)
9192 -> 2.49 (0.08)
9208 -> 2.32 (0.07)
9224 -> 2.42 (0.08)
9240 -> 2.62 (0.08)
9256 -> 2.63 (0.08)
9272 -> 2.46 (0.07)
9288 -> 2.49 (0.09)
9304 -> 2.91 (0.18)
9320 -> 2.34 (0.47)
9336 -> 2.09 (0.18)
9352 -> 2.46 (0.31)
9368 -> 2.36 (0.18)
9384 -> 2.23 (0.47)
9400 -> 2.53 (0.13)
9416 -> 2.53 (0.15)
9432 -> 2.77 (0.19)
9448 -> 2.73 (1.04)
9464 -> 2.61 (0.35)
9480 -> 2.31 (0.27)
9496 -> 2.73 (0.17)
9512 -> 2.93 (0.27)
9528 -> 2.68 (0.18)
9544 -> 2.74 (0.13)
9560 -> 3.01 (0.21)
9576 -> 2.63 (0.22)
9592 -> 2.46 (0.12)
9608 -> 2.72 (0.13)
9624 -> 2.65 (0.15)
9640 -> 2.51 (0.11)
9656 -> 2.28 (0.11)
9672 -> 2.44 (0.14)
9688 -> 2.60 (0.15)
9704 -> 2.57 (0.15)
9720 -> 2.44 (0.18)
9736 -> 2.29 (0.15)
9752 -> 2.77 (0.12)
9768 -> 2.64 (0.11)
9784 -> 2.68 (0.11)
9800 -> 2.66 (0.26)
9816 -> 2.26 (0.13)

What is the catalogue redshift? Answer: 0.08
